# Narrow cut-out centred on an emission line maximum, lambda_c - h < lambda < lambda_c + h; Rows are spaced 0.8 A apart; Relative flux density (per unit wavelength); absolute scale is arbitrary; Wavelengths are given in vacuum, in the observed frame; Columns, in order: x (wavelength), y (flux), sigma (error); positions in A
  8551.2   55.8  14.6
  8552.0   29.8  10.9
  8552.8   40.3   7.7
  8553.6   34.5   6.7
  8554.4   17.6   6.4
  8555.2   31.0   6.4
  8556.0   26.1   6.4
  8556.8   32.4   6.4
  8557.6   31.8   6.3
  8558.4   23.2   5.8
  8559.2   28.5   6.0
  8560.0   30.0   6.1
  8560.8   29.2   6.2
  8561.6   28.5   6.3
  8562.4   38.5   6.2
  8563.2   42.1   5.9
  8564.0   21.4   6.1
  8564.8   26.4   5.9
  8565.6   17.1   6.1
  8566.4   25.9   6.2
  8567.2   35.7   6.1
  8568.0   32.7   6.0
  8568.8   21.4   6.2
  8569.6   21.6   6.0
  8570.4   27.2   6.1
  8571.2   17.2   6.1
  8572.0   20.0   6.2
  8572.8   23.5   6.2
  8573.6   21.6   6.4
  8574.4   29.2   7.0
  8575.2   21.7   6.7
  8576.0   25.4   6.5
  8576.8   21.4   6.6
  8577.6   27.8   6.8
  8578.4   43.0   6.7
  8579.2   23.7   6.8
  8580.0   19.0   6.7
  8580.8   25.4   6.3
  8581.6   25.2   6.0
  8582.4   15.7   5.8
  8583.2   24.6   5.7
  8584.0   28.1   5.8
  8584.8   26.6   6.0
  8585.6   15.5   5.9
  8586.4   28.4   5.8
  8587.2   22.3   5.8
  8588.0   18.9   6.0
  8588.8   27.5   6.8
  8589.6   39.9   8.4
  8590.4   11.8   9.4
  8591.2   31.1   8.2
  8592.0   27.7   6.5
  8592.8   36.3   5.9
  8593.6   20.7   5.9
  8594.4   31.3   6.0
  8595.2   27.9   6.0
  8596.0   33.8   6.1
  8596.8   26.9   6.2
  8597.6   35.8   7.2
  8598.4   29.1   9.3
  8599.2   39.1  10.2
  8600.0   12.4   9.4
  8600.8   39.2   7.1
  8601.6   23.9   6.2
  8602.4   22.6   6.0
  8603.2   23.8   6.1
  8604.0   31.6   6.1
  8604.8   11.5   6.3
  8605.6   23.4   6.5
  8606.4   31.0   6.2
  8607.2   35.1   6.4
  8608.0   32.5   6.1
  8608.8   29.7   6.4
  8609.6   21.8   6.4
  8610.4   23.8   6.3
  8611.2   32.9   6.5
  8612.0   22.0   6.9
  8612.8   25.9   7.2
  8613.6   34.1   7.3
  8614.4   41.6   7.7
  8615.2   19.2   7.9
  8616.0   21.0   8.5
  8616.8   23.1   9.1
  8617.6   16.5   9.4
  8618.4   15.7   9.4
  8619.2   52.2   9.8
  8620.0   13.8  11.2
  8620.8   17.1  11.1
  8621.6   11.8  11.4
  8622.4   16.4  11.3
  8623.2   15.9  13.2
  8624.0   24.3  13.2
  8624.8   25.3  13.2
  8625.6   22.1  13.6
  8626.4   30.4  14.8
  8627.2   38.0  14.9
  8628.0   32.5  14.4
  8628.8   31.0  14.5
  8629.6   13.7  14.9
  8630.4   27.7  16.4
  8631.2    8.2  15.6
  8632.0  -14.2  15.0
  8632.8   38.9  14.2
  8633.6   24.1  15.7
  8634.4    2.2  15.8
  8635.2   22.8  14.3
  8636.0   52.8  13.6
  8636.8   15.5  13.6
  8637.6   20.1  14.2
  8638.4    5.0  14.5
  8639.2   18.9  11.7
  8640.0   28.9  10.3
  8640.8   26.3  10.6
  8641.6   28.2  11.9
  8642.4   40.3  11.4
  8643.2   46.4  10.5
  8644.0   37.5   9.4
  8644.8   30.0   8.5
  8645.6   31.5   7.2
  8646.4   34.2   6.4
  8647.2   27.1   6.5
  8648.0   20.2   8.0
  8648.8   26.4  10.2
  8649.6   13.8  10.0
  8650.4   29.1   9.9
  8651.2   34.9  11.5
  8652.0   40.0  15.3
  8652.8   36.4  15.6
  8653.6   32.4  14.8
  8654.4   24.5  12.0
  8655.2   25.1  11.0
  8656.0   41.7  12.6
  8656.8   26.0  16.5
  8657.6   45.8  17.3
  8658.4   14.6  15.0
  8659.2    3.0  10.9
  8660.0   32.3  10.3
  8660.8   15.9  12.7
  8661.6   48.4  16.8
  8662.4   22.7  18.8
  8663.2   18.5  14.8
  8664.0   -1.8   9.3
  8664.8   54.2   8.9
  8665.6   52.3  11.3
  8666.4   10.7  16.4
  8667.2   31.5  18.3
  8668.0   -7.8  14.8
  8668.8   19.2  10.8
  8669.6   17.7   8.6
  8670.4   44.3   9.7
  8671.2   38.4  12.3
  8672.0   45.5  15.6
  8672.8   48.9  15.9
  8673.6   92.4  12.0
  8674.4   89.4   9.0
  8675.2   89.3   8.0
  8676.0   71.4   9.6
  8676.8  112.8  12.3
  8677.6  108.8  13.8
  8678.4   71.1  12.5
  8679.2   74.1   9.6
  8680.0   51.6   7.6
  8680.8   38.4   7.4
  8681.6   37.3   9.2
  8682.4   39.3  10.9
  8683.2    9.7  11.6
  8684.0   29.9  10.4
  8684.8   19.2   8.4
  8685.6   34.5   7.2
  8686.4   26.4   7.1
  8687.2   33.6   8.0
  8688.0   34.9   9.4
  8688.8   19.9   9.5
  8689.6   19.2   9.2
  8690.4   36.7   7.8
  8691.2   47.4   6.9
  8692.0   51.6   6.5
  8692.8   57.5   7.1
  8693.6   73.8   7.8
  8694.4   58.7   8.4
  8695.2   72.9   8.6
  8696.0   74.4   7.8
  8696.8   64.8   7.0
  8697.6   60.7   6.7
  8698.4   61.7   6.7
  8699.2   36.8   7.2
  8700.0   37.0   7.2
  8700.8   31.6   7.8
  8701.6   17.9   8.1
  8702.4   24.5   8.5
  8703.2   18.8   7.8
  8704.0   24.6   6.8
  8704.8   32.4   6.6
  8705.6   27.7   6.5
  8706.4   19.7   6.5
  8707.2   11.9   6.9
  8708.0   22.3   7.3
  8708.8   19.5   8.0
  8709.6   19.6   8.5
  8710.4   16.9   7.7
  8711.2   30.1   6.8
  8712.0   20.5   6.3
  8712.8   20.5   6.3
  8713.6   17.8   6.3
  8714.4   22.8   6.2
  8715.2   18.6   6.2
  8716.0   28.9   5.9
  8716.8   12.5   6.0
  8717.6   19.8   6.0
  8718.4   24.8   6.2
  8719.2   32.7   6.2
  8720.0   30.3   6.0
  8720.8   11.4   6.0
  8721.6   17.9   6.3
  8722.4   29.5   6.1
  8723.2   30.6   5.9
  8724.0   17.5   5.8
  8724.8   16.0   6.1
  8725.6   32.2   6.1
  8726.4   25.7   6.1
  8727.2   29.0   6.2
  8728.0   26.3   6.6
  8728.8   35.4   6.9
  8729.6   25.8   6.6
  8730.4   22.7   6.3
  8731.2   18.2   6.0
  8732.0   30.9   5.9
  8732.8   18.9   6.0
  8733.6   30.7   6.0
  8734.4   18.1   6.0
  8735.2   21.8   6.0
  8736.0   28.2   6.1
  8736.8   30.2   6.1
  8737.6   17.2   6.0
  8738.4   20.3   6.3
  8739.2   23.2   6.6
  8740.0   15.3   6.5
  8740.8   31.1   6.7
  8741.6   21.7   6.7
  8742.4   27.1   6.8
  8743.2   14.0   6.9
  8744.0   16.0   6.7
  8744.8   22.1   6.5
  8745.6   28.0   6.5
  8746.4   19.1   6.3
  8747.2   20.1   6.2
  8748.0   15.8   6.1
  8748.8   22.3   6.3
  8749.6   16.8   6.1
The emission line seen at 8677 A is [S II] 6716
